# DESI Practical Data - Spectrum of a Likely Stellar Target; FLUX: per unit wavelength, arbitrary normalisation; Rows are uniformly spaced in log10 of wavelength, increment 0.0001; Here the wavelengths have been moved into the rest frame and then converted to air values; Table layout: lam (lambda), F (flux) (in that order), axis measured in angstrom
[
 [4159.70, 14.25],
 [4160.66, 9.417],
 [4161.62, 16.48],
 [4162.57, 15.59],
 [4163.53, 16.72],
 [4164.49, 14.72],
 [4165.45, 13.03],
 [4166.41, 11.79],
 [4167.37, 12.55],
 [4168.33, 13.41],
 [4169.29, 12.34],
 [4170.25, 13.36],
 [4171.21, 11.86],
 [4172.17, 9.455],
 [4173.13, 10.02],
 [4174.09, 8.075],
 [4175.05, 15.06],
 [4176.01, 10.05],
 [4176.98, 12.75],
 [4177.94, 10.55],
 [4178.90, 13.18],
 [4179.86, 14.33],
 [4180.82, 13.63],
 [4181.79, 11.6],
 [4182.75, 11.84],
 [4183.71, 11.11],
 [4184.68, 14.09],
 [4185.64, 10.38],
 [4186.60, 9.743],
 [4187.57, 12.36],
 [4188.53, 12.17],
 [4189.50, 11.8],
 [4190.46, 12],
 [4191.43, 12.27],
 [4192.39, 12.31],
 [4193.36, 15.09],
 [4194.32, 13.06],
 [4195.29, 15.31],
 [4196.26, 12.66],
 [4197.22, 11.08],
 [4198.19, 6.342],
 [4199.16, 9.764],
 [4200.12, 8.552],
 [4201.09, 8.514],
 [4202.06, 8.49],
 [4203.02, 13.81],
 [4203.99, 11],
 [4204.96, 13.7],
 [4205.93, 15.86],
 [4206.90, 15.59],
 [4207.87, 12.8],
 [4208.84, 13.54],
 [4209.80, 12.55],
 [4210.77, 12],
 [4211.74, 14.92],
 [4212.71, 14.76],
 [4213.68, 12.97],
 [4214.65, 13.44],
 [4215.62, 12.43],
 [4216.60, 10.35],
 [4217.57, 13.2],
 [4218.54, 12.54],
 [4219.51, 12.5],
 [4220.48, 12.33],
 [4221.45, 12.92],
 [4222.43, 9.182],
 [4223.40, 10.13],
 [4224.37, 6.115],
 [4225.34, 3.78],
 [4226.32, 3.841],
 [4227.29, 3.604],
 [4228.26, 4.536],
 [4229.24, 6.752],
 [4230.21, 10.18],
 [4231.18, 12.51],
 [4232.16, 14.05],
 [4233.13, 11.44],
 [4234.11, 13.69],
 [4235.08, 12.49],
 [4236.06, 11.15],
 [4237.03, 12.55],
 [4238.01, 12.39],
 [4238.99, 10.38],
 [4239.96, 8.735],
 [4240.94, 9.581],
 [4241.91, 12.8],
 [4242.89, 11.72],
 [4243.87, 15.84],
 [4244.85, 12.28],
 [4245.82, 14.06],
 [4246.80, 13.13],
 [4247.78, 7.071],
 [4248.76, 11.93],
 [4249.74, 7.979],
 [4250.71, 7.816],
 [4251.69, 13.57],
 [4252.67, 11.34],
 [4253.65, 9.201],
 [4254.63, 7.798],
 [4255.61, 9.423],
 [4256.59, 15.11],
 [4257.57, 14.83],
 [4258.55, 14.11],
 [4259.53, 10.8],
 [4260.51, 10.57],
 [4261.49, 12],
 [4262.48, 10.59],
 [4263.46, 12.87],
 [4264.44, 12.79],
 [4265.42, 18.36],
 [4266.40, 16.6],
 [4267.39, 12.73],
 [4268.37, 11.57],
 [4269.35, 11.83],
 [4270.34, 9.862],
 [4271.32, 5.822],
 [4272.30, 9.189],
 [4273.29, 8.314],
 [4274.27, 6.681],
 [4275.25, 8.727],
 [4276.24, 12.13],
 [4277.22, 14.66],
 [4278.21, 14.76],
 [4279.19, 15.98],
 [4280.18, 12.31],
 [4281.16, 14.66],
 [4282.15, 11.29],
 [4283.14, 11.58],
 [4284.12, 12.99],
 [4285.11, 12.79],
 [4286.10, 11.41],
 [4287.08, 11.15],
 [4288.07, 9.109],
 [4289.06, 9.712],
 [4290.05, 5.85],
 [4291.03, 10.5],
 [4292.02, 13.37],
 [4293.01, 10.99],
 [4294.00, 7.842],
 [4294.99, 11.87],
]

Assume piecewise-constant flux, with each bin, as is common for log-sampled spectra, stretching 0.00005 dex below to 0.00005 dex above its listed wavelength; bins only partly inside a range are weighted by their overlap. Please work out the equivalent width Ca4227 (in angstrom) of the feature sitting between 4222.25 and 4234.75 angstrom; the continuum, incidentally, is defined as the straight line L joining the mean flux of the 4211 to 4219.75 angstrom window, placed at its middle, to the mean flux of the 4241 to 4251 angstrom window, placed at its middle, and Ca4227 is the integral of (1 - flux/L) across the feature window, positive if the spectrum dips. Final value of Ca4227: 3.87 angstrom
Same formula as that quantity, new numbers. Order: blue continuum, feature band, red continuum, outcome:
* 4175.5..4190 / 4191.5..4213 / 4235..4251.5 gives -1.0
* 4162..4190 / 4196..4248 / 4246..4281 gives 3.3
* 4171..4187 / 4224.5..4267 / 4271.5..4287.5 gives 2.3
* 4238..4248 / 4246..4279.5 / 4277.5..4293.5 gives 0.8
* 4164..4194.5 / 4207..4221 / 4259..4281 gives -1.1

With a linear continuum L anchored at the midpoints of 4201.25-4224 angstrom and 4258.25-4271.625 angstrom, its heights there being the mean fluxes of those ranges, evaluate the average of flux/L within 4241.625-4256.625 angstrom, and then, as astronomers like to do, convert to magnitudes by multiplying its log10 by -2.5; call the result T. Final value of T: 0.11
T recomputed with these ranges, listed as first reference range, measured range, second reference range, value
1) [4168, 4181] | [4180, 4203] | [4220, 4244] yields -0.02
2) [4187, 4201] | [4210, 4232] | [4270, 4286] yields 0.13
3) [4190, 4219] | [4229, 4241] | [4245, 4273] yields 0.05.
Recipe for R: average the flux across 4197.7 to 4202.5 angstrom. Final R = 8.32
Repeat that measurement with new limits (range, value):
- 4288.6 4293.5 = 10.1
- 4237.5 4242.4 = 10.8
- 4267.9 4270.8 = 11.1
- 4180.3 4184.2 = 12.1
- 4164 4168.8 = 13.1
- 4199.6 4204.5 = 10.1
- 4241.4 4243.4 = 12.3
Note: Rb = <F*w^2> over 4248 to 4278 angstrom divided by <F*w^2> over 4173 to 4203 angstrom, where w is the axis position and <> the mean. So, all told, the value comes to 1.01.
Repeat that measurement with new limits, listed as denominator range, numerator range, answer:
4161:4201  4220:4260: 0.89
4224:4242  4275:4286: 1.40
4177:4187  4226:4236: 0.80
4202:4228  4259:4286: 1.08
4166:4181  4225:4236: 0.77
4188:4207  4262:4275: 0.98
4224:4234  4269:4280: 1.39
